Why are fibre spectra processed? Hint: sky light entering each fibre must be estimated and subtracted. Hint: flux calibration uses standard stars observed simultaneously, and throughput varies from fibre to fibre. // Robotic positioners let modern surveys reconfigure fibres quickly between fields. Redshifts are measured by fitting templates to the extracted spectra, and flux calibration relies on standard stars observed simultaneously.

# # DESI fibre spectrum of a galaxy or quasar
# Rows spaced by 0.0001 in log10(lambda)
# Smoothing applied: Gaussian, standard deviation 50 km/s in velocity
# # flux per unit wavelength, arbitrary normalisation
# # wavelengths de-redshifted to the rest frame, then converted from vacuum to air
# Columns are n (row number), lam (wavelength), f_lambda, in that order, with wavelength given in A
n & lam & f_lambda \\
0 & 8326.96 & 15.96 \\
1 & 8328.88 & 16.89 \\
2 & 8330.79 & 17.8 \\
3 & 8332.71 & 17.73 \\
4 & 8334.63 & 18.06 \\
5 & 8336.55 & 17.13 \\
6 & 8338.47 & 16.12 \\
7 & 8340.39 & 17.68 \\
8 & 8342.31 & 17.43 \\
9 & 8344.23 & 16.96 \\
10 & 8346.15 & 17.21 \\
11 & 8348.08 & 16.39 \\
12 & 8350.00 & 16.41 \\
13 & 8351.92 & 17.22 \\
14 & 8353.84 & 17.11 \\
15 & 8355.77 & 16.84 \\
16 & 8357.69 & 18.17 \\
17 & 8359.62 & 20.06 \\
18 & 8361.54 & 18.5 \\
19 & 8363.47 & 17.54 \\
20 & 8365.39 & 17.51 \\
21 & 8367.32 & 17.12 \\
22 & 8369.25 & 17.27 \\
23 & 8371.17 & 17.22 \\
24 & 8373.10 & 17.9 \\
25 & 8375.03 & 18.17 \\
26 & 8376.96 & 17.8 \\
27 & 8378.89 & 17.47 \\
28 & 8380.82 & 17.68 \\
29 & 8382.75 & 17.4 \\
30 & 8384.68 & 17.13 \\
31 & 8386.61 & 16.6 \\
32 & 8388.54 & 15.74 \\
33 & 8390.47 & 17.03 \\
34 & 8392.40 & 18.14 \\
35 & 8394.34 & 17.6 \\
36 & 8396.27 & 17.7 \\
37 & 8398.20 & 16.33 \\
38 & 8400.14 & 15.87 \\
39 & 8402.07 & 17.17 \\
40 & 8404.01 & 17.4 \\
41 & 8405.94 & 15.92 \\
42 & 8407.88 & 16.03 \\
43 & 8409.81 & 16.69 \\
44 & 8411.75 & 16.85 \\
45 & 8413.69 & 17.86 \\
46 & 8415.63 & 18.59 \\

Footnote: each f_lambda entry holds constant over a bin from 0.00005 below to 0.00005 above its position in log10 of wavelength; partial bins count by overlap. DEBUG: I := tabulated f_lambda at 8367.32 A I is 17.12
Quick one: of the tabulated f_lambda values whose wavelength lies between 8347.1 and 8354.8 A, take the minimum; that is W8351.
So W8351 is 16.39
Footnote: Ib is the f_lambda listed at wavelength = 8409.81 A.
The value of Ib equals 16.69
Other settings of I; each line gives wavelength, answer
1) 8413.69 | 17.86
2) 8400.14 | 15.87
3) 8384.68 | 17.13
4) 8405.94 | 15.92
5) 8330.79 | 17.8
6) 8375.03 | 18.17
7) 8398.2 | 16.33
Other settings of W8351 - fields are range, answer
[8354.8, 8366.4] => 16.84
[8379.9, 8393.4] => 15.74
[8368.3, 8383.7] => 17.22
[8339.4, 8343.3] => 17.43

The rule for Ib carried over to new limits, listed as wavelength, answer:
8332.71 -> 17.73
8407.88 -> 16.03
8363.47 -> 17.54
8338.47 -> 16.12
